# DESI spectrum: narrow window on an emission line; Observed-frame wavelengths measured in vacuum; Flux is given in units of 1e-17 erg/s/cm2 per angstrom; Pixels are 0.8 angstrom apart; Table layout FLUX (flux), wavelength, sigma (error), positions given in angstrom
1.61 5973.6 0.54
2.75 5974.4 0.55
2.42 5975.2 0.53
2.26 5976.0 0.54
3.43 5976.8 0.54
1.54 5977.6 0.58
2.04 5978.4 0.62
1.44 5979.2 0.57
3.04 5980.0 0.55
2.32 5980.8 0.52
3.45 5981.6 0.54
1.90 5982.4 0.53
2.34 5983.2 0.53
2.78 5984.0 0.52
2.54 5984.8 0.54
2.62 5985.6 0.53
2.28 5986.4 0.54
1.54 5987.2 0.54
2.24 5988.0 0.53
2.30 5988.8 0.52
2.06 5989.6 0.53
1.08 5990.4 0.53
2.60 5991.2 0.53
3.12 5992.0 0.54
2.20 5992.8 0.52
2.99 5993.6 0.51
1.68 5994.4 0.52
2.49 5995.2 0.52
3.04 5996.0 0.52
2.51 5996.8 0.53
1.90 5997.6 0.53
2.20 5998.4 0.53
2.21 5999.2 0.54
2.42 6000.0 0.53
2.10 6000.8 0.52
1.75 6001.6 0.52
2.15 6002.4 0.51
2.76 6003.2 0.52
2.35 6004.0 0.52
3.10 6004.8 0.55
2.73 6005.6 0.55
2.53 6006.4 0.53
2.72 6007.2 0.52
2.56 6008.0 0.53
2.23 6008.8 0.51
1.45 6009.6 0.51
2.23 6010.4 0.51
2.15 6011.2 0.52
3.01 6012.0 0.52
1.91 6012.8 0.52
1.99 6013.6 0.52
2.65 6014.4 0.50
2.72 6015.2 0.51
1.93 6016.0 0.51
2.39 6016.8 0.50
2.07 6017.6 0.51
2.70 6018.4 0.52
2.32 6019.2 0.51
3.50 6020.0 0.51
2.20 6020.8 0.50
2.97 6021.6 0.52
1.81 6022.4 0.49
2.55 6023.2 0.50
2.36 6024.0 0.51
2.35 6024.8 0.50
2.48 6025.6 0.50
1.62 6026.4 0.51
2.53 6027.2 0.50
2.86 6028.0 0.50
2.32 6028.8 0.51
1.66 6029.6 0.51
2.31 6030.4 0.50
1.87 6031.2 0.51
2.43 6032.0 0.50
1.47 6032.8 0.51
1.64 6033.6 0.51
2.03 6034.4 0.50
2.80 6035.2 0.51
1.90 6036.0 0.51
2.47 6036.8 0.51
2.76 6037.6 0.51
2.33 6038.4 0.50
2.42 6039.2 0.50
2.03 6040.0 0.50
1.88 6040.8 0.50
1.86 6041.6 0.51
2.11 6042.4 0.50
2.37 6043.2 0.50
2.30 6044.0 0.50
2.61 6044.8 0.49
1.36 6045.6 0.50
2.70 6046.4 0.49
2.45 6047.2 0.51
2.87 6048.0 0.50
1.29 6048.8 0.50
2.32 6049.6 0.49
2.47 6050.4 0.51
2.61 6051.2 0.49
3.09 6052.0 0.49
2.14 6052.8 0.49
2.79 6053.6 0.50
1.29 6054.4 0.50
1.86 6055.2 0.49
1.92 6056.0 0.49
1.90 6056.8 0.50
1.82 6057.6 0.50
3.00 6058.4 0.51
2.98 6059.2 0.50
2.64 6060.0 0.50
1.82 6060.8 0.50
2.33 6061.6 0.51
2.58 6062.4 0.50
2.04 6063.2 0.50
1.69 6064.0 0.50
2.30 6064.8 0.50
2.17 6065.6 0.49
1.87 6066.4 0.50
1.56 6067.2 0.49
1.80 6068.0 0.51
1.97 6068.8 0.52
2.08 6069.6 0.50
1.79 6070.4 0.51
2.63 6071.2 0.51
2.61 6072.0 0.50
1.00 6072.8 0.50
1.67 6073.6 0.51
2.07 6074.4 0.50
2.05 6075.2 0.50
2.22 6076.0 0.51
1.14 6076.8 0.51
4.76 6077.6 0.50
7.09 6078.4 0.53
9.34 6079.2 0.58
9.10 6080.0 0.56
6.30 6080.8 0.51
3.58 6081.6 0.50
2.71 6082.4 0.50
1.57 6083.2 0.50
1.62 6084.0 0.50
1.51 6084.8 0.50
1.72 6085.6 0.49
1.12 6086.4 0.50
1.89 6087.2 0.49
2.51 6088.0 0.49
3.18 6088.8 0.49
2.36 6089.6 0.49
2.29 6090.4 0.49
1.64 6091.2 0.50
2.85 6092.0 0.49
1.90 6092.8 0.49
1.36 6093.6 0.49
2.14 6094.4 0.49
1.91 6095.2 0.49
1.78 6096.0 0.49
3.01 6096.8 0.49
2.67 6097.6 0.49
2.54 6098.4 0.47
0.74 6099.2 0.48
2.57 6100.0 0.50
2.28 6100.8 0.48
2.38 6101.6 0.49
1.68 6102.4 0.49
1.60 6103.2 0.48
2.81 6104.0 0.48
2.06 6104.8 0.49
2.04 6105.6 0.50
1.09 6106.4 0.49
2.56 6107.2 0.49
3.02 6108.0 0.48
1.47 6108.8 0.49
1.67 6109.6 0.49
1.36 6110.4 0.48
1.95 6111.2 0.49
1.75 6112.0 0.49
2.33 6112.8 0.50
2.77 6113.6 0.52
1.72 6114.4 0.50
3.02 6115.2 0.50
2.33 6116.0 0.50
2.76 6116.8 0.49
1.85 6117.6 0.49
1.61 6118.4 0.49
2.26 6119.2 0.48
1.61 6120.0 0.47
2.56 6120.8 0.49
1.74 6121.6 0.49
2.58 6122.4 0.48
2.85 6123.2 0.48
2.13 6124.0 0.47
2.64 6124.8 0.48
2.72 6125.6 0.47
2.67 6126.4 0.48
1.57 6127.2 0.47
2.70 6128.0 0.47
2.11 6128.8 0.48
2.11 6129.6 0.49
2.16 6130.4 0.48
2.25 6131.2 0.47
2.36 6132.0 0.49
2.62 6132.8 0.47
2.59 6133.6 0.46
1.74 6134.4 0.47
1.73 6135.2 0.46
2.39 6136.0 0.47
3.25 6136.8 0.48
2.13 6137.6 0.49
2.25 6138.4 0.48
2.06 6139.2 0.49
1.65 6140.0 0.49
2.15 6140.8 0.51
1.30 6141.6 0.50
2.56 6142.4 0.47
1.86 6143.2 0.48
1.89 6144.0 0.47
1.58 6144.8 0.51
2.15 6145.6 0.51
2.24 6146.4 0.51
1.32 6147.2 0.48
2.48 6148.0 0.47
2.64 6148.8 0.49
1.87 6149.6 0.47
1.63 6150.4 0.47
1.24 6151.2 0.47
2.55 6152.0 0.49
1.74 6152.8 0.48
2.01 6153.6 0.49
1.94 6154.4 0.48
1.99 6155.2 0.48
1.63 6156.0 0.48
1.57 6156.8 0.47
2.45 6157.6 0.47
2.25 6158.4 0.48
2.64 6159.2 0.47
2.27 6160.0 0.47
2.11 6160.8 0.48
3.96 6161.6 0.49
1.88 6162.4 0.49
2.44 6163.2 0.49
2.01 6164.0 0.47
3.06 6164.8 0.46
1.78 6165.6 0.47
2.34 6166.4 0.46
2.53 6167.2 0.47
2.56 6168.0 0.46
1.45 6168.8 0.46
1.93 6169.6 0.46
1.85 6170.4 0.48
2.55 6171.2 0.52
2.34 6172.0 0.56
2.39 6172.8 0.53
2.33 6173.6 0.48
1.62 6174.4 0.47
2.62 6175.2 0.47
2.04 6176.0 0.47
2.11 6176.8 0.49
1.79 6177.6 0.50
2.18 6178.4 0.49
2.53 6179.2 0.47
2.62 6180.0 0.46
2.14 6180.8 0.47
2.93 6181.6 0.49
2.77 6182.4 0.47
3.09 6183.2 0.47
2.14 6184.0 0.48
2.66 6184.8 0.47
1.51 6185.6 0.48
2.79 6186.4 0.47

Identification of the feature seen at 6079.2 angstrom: H-beta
